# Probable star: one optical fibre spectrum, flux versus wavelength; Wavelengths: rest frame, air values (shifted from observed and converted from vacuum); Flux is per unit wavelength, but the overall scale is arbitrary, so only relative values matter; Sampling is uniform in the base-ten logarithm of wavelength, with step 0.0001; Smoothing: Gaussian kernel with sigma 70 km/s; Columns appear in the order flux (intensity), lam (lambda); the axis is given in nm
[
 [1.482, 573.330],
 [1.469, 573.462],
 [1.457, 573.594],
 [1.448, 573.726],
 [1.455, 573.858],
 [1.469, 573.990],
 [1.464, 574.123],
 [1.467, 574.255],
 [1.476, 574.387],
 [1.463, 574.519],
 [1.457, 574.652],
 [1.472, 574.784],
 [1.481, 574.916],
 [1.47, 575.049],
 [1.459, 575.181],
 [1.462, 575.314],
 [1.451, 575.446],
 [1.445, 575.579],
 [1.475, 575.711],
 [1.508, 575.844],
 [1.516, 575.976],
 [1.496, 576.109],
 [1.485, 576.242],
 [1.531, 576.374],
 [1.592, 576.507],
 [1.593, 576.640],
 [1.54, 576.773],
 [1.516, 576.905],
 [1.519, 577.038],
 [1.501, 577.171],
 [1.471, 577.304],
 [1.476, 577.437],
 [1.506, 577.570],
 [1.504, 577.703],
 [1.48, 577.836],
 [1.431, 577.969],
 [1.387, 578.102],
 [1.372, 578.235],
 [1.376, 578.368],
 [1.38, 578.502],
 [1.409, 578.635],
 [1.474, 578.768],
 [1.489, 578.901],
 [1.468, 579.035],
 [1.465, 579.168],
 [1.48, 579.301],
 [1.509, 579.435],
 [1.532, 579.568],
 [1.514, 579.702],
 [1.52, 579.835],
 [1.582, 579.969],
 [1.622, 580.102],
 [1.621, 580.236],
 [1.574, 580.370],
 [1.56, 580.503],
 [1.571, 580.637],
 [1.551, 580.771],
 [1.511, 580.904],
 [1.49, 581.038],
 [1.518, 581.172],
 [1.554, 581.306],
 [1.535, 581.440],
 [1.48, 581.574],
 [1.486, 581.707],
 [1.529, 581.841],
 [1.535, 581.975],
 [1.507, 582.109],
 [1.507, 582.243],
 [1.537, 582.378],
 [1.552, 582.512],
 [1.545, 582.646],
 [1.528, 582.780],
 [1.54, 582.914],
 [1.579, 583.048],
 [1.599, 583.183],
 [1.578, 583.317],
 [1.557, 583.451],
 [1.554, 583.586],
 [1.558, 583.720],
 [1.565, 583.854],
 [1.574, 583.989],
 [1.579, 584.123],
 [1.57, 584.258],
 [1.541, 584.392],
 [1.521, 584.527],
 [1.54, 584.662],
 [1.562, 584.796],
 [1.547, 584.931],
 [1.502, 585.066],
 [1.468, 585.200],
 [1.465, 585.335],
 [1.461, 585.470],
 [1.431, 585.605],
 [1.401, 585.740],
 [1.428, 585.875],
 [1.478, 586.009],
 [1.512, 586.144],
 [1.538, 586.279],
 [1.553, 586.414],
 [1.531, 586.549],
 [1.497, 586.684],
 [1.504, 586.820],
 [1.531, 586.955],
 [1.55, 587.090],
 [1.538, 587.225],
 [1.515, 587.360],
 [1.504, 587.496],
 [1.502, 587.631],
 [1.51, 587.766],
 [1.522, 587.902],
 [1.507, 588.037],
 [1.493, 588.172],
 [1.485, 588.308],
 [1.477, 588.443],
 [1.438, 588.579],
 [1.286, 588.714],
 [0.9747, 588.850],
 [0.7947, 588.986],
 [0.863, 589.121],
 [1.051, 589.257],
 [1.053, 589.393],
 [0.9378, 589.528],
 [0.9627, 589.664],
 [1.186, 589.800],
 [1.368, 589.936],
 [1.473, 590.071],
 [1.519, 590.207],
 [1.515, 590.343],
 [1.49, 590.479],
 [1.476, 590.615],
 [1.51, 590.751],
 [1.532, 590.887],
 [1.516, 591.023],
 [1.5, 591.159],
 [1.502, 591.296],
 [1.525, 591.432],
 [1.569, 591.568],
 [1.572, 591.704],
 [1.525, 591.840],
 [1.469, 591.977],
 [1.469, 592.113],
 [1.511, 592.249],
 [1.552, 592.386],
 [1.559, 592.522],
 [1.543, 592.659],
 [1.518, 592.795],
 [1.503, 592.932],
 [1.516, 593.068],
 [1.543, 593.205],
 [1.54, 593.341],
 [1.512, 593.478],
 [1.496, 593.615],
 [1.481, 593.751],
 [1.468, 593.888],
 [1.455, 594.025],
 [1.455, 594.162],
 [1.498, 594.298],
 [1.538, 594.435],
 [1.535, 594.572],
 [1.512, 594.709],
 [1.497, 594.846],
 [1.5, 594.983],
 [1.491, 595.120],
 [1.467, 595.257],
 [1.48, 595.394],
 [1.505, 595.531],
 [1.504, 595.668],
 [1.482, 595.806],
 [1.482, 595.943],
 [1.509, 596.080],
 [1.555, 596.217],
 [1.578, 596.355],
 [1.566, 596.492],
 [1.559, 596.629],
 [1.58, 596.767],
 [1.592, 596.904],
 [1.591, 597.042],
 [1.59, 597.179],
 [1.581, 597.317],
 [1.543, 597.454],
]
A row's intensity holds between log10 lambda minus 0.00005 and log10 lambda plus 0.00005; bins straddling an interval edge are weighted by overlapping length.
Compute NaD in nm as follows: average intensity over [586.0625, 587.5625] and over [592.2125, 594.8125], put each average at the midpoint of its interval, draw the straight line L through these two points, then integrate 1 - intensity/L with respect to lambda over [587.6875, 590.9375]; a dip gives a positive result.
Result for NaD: 0.45 nm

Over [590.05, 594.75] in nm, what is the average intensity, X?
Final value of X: 1.51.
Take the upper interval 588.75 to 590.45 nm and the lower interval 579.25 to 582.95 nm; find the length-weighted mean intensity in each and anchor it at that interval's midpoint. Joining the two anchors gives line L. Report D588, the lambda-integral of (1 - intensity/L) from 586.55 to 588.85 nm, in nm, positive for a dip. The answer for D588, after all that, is -0.44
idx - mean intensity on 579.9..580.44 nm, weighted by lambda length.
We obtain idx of 1.6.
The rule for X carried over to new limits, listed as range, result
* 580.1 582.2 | 1.54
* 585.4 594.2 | 1.43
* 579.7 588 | 1.53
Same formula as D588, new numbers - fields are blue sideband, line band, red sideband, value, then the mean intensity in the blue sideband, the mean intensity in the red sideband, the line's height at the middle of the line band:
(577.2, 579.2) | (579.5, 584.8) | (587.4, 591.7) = -0.49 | 1.45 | 1.36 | 1.42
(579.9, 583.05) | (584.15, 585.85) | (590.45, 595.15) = 0.03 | 1.54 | 1.51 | 1.53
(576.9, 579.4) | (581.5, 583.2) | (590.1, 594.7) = -0.07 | 1.46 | 1.51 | 1.47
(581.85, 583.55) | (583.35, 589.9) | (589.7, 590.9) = 0.32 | 1.55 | 1.44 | 1.49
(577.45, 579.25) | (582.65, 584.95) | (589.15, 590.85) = -0.31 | 1.44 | 1.29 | 1.37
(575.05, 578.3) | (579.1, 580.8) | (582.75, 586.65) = -0.05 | 1.49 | 1.53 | 1.5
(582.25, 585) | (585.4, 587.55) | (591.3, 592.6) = 0.07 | 1.55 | 1.53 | 1.55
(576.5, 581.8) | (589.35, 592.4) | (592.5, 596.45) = 0.17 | 1.5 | 1.51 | 1.51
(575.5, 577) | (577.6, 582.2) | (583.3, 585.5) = 0.08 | 1.52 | 1.54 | 1.53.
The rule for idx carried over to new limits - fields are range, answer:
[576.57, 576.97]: 1.55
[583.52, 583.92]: 1.56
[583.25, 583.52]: 1.57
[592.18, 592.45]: 1.53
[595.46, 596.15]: 1.5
